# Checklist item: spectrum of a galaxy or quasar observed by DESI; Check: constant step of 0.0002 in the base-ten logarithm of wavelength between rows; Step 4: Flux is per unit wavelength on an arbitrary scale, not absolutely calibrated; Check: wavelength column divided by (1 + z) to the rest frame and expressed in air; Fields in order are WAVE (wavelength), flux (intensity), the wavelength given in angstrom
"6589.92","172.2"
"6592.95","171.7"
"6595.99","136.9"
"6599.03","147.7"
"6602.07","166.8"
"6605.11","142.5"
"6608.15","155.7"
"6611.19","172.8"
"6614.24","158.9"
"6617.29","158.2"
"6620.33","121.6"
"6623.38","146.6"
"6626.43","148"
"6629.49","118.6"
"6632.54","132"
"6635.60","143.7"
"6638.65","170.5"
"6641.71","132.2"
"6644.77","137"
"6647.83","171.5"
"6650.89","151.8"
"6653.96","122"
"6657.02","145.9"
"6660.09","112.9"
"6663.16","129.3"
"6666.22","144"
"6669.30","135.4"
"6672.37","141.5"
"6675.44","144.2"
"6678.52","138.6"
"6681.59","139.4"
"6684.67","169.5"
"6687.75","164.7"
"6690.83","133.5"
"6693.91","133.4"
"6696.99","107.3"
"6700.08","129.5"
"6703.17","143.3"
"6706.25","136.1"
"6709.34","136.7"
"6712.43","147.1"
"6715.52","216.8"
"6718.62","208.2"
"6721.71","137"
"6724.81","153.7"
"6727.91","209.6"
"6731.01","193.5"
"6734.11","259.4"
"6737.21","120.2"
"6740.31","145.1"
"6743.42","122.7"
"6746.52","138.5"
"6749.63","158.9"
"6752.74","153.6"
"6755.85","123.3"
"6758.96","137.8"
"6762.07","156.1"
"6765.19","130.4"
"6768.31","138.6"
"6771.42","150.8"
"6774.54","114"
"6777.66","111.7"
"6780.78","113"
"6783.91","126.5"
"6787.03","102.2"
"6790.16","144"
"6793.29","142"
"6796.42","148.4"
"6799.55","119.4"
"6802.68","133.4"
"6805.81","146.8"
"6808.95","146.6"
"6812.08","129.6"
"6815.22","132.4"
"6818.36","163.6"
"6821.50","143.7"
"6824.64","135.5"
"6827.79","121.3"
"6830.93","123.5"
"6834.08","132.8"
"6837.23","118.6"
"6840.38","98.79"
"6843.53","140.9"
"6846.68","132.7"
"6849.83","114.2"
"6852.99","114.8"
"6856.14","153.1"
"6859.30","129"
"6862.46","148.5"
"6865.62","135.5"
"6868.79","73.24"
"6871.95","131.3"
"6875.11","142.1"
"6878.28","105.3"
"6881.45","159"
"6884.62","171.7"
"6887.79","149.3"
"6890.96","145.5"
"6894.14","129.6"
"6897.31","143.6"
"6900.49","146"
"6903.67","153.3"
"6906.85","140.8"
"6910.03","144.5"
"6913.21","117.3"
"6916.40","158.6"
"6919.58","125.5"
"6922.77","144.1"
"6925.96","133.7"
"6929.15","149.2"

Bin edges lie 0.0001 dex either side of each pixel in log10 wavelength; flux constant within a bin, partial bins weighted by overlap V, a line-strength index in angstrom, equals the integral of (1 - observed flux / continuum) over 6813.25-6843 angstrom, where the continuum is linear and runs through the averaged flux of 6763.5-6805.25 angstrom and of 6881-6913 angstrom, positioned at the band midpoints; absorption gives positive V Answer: 1.2 angstrom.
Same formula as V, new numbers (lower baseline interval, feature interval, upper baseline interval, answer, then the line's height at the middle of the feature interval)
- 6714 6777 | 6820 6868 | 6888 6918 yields 6.34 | 148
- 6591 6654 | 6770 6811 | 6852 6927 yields 3.19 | 142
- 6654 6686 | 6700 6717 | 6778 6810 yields -2.08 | 137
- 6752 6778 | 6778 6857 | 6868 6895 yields 3.05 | 136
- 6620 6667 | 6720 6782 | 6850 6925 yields -4.58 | 138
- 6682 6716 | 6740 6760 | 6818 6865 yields -0.01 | 140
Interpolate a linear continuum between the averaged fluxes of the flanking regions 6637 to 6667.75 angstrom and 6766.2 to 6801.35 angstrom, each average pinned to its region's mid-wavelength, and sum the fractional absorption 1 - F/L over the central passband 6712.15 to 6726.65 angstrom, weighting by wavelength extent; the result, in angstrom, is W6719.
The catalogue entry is -4.4 angstrom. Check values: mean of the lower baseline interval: 142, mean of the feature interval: 175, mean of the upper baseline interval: 128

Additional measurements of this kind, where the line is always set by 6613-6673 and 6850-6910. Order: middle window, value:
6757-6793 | 2.3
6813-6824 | -0.5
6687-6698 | 0.5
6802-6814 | -0.1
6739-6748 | 0.3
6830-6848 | 1.7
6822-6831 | 0.6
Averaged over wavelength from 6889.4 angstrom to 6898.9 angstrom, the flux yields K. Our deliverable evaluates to 140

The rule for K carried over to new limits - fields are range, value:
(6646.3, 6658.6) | 148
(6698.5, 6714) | 139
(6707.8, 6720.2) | 177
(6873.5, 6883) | 135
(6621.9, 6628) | 147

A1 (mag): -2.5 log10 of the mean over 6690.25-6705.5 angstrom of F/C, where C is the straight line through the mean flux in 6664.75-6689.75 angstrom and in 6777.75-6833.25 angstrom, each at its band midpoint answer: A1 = 0.12 mag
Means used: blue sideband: 147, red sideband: 133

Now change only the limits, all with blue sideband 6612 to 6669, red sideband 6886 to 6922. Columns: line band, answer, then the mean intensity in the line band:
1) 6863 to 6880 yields 0.18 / 120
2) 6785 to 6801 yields 0.08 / 131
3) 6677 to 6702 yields 0.02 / 140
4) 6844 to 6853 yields 0.14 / 124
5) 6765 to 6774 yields 0.02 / 138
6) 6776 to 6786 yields 0.21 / 116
